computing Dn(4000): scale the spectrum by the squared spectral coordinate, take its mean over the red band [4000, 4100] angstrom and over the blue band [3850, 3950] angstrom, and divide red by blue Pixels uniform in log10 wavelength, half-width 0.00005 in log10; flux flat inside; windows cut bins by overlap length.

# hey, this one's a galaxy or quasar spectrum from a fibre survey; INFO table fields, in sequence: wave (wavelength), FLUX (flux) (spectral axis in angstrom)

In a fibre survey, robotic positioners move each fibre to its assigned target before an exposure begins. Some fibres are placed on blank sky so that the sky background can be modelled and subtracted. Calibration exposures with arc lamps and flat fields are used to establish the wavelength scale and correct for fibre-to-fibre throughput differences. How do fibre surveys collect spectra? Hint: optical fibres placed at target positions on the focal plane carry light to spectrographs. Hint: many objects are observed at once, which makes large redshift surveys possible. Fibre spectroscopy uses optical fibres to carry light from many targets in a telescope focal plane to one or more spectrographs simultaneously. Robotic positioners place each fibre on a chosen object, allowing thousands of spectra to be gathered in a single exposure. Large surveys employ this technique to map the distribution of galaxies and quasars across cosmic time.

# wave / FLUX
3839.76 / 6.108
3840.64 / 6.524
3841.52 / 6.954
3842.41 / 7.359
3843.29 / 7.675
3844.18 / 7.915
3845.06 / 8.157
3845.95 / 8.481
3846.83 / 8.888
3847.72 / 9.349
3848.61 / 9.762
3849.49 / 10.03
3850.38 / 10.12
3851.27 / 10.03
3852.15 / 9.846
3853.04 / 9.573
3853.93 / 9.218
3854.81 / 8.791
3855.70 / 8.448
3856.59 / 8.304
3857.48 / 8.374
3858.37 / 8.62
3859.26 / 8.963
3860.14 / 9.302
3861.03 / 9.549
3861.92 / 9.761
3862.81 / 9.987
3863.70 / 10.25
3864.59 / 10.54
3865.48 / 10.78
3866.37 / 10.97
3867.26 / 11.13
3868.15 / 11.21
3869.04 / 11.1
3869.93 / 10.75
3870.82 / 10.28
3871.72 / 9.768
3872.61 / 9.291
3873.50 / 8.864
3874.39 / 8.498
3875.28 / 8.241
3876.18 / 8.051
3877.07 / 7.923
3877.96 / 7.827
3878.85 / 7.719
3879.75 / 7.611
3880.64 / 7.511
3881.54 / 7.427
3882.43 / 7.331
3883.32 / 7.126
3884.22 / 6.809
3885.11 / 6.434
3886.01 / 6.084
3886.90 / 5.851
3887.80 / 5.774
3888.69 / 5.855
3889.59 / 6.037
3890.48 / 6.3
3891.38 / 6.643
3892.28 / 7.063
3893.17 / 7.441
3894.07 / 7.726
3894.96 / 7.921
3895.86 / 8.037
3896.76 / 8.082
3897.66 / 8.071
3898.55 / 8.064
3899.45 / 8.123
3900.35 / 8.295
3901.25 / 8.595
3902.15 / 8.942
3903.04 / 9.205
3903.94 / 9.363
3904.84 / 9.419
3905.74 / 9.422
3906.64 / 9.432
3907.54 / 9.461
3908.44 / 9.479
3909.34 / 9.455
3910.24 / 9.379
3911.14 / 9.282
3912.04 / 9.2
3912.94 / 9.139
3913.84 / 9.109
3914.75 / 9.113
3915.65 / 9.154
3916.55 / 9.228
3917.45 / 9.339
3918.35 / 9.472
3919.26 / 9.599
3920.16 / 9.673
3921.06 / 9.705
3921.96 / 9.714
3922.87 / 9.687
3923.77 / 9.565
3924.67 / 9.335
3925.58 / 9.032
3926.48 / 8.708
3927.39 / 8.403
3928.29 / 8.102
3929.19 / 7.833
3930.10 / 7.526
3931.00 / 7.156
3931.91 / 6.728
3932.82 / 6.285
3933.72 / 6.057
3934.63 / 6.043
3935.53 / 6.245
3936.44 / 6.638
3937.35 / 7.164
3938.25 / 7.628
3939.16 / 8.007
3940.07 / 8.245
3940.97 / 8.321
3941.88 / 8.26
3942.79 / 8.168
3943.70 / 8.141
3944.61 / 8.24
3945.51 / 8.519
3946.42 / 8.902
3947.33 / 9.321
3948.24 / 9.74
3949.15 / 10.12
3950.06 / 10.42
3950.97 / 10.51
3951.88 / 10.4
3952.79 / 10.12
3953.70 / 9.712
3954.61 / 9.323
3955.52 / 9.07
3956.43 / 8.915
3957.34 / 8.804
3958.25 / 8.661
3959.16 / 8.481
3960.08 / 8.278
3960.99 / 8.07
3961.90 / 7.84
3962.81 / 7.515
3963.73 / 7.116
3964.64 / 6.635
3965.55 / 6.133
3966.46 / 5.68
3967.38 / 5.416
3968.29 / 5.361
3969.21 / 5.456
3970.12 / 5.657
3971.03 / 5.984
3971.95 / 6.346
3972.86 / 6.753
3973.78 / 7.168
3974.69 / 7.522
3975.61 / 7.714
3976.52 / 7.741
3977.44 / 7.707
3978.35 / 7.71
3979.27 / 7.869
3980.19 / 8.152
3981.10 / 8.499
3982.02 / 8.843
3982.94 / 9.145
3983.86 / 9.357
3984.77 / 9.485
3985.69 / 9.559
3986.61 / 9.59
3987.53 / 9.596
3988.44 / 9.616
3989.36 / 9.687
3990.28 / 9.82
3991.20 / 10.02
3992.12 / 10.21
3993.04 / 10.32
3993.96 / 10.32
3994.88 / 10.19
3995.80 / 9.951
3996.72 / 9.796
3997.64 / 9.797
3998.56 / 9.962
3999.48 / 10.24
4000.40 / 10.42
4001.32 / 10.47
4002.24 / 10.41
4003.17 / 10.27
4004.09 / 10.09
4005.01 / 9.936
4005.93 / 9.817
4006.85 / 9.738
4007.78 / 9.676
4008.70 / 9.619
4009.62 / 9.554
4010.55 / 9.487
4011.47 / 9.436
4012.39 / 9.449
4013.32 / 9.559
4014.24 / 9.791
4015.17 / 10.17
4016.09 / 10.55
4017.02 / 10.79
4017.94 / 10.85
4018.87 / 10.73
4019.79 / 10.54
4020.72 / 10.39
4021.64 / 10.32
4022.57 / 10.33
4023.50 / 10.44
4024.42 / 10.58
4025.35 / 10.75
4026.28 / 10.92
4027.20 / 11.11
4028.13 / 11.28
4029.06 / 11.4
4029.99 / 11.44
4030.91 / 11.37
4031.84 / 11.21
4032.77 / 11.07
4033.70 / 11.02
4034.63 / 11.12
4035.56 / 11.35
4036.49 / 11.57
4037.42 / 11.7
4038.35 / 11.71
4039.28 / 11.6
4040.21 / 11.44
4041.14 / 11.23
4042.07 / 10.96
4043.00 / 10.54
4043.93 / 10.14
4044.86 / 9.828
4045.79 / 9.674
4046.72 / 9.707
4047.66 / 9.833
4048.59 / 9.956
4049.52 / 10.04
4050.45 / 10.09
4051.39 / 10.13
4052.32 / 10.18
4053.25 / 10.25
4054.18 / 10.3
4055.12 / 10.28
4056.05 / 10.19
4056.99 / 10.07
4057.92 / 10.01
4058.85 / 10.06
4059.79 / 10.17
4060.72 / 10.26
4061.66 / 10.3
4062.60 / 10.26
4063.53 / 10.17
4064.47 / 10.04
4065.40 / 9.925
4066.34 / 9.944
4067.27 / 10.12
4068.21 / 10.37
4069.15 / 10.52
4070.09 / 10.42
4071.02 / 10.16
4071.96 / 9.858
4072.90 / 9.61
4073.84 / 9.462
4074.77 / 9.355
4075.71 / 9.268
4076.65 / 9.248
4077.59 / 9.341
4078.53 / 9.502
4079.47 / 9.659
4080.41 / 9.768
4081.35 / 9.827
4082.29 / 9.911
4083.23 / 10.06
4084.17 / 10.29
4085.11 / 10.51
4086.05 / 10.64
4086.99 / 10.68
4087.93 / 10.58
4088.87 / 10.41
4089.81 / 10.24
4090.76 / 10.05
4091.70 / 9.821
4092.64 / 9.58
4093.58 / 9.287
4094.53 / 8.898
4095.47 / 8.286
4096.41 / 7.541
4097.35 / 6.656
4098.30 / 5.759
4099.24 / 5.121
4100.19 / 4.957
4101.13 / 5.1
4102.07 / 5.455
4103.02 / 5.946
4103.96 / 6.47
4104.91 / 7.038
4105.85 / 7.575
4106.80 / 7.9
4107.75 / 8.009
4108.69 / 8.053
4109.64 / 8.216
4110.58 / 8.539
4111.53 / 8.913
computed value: 1.3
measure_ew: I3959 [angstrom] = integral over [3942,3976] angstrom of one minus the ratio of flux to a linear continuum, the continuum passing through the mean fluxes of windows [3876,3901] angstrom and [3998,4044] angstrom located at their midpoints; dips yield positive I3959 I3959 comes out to 3.7 angstrom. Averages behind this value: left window 7.26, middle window 8.01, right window 10.6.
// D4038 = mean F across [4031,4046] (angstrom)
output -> 11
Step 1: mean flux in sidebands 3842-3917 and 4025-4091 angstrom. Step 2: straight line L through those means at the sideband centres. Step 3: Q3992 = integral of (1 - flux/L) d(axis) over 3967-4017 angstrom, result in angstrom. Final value 3.8 angstrom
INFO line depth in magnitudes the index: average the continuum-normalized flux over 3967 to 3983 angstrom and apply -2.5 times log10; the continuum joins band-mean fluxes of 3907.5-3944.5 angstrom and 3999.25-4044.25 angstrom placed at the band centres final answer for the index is 0.32 mag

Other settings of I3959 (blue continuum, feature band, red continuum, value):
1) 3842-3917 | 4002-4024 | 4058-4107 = -2.8 angstrom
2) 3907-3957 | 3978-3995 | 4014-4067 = 0.5 angstrom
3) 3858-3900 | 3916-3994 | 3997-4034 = 9.3 angstrom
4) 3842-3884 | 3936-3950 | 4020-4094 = 1.7 angstrom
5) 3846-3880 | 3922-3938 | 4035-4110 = 2.9 angstrom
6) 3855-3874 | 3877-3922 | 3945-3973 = 4.5 angstrom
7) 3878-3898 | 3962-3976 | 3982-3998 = 4.2 angstrom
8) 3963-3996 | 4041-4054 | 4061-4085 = -1.0 angstrom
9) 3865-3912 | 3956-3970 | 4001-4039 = 3.5 angstrom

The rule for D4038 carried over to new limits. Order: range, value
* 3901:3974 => 8.34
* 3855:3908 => 8.47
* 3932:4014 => 8.61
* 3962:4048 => 9.54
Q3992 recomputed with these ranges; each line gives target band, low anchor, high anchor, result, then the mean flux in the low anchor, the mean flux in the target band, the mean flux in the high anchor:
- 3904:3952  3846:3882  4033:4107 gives 3.6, 9.31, 8.69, 9.59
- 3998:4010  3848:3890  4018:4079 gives 0.0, 8.76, 10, 10.4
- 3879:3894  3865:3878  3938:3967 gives 4.3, 9.7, 6.75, 8.54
